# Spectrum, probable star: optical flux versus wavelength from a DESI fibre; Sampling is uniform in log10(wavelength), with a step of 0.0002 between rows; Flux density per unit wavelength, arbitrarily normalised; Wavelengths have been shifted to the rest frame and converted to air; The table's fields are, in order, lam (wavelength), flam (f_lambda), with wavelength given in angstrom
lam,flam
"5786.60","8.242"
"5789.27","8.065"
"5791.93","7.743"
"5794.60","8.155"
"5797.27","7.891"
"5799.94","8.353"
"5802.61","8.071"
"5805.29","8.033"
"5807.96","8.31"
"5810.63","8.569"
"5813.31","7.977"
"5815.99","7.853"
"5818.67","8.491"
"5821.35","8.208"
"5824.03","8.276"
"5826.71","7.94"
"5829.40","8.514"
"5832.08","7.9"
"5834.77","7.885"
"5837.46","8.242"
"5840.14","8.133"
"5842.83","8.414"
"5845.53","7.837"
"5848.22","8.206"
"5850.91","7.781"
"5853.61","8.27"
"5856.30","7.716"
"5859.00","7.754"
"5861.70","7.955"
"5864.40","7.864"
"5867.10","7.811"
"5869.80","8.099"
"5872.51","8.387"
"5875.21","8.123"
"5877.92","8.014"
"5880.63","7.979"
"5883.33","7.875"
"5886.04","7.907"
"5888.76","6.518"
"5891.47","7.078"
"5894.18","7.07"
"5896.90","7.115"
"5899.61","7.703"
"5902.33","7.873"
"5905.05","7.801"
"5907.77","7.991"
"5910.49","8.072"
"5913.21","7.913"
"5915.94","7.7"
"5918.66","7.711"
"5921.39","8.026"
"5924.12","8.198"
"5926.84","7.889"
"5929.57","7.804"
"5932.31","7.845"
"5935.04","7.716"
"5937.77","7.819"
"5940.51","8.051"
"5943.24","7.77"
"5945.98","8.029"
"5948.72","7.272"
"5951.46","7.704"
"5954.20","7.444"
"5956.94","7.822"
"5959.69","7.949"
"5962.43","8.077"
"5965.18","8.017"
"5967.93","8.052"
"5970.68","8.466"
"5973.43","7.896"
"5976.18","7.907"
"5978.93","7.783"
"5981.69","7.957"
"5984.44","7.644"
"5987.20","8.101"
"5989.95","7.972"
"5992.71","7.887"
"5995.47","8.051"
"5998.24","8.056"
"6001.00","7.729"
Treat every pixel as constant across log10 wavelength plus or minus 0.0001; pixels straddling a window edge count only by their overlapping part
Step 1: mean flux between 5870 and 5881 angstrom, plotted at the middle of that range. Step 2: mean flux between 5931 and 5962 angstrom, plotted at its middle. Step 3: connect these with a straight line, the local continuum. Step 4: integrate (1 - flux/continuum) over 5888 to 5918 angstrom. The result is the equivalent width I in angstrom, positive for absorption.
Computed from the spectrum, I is 1.6 angstrom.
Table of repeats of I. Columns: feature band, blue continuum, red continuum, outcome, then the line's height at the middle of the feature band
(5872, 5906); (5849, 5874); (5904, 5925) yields 1.3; 7.94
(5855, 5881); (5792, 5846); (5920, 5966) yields 0.2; 8.03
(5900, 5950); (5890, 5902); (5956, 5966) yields -1.8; 7.59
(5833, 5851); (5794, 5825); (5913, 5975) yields 0.0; 8.11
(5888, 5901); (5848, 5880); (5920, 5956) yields 1.3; 7.92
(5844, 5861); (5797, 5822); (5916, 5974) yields 0.3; 8.09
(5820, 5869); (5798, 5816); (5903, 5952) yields 0.2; 8.08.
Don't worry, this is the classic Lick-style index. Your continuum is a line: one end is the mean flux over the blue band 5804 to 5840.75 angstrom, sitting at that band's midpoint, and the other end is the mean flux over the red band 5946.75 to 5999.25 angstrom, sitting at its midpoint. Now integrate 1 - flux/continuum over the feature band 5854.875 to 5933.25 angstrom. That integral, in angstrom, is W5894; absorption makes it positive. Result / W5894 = 2.5 angstrom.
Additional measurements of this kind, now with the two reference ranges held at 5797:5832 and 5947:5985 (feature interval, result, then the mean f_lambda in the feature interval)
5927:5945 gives 0.2 angstrom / 7.84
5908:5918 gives 0.1 angstrom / 7.89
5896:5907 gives 0.5 angstrom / 7.67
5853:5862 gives 0.2 angstrom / 7.89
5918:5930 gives 0.0 angstrom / 7.95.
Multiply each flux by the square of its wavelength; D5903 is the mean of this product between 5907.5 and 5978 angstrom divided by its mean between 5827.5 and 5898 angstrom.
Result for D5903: 1.0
